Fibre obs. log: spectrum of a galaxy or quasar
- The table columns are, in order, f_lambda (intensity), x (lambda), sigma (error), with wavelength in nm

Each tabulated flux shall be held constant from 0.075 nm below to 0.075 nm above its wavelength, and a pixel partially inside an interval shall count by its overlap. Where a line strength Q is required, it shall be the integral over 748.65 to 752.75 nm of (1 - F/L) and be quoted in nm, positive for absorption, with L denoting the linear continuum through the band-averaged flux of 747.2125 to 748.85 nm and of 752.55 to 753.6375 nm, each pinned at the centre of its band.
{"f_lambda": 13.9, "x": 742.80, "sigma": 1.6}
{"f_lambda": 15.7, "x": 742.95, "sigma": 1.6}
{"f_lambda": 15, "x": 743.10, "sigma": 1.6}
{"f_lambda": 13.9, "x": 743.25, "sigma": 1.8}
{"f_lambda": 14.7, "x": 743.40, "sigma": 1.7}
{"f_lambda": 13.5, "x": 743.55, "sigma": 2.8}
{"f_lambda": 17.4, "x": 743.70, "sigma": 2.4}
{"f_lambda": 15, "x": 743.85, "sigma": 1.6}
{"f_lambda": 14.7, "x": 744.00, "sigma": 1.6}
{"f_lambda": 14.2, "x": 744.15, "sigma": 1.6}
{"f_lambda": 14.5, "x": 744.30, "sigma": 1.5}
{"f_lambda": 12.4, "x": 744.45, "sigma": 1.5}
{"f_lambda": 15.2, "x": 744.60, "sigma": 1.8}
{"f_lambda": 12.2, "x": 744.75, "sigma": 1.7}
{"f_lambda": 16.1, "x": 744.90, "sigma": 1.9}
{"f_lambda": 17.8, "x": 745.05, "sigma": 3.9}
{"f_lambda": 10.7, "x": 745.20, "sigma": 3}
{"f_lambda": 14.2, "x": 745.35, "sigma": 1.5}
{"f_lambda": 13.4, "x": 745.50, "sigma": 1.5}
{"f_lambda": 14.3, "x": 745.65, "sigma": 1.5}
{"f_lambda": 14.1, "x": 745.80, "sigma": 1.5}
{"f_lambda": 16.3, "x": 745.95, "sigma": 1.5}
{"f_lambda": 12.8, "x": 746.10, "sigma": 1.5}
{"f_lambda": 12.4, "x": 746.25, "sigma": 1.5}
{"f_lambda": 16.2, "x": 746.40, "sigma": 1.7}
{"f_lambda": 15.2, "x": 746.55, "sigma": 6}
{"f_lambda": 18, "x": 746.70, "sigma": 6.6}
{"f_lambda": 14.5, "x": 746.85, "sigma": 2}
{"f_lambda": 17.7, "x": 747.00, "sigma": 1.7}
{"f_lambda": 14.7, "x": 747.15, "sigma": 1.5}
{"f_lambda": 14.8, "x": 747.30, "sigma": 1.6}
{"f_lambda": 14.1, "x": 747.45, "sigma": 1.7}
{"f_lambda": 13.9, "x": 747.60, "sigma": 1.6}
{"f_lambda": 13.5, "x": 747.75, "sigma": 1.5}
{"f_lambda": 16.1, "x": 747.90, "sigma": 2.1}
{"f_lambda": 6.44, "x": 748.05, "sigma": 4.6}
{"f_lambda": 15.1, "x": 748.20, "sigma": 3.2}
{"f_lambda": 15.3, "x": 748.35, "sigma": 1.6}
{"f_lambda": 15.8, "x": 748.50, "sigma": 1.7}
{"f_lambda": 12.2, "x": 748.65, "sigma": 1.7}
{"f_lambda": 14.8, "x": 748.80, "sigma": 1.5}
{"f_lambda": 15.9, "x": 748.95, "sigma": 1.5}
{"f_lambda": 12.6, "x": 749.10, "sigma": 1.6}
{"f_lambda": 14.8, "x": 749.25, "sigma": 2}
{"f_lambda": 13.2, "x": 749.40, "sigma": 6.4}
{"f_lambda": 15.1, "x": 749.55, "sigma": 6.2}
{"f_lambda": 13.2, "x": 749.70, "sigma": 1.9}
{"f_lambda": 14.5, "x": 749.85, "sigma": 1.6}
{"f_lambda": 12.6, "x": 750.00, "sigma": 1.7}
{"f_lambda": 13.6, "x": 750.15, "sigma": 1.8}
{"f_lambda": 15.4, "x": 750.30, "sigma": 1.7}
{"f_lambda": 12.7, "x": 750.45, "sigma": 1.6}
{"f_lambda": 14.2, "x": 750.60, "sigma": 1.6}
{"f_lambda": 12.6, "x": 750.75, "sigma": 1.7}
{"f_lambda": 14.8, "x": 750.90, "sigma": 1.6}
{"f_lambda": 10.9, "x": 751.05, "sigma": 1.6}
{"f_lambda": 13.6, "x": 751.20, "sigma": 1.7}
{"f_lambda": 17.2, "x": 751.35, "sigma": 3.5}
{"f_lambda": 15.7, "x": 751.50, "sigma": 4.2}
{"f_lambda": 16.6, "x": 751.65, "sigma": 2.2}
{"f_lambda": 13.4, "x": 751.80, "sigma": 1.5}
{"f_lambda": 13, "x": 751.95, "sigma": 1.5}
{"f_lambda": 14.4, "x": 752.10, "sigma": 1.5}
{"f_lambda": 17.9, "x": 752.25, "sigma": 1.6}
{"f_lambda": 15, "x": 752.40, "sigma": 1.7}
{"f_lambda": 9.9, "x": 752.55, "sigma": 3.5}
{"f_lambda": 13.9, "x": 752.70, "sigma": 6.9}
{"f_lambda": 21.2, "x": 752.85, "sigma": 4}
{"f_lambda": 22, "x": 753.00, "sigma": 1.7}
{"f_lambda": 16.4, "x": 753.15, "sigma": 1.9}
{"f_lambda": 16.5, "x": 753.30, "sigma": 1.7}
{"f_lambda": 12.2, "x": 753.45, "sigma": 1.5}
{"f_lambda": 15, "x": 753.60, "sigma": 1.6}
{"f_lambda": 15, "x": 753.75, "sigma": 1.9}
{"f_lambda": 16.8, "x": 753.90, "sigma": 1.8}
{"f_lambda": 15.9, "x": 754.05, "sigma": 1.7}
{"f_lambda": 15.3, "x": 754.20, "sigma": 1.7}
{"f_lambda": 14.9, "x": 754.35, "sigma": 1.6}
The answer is 0.28 nm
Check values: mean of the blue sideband 13.8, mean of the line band 14.1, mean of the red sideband 16.3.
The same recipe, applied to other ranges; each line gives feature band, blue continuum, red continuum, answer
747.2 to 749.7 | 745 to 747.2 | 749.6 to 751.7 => 0.081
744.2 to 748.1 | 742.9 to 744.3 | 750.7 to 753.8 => 0.157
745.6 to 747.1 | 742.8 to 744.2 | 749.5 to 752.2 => -0.061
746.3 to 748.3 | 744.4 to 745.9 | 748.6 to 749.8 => -0.078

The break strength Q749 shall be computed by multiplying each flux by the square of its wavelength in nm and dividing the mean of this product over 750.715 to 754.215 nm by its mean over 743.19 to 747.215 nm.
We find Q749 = 1.06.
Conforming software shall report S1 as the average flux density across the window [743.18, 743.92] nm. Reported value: 14.9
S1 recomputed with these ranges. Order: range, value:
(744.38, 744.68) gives 13.8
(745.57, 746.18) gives 14.4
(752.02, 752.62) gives 14.3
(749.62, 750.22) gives 13.5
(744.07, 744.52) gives 13.7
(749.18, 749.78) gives 14.1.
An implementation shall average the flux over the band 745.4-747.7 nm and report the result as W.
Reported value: 14.8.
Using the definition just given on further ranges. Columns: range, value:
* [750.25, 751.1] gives 13.4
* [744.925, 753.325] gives 14.6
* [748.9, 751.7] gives 14.1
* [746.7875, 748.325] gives 14.1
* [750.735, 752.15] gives 14.3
